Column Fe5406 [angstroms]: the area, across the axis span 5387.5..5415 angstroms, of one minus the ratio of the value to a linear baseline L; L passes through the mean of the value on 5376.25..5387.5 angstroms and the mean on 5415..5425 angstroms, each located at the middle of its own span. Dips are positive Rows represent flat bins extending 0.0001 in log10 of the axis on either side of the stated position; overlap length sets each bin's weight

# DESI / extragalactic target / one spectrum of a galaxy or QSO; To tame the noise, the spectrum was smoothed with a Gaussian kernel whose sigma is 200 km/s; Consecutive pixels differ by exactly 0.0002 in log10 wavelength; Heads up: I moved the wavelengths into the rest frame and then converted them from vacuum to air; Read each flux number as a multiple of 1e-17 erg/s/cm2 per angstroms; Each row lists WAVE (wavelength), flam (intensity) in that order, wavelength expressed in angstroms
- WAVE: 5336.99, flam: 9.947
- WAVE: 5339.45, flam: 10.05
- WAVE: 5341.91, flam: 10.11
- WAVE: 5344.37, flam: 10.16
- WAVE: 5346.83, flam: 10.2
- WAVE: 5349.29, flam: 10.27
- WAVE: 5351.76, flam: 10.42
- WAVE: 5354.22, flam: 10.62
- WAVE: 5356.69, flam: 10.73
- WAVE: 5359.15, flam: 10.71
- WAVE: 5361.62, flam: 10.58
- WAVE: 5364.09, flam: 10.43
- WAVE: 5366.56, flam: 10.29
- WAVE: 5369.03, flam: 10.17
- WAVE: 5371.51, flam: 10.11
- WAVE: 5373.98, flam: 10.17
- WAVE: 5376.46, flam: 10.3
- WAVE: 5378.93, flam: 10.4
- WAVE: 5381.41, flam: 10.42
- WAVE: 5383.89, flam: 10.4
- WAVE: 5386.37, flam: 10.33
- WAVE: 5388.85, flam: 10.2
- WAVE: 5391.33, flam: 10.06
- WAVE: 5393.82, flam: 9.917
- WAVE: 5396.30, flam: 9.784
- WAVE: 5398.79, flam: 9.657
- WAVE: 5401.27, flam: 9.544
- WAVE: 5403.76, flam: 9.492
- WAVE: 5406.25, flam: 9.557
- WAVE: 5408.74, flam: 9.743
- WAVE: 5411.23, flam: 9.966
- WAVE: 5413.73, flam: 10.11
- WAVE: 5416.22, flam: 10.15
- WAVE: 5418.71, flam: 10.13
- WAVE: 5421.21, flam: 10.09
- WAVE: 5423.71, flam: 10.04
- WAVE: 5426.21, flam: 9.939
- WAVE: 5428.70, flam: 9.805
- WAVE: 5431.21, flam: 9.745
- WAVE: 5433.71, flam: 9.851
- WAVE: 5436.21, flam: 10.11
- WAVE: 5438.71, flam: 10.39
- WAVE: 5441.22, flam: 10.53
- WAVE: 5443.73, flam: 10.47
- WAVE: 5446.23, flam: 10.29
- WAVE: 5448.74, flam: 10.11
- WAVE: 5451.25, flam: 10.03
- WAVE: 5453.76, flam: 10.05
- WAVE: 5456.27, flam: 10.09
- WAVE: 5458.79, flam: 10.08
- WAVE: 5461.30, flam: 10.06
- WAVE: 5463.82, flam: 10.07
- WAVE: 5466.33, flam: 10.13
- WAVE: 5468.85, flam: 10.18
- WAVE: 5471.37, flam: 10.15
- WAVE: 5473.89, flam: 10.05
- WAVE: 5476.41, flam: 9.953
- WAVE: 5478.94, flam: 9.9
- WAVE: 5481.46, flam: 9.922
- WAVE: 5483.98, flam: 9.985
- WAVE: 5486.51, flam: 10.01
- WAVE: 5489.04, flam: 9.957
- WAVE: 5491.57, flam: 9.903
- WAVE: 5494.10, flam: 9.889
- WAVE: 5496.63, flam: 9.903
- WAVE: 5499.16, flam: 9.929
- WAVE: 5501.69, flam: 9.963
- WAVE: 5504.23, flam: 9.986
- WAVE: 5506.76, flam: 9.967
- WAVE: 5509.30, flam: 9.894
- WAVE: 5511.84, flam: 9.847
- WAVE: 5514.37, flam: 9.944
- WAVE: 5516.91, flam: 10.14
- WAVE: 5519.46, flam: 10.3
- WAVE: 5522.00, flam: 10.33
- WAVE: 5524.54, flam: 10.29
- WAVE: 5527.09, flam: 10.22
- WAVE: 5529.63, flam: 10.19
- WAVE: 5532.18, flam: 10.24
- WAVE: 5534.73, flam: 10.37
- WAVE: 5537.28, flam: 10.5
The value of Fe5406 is 1.1 angstroms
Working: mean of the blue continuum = 10.4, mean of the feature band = 9.82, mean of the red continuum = 10.1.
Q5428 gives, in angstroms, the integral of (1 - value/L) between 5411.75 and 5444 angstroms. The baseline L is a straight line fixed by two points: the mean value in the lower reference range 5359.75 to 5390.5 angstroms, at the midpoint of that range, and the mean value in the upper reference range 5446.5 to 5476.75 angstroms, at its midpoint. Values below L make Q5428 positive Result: 0.3 angstroms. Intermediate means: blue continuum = 10.3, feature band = 10.1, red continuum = 10.1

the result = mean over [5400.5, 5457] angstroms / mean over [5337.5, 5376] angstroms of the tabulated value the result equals 1.0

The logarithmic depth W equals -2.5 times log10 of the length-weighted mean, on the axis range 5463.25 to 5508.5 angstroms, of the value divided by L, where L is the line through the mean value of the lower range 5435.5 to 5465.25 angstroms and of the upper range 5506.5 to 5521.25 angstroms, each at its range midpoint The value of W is 0.012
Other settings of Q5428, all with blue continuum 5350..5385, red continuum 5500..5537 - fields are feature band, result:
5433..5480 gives 0.50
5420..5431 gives 0.38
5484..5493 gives 0.20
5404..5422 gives 0.68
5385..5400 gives 0.53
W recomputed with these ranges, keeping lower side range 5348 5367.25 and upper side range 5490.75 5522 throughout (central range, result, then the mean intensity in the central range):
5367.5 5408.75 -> 0.04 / 10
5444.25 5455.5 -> 0.00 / 10.1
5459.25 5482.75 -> 0.01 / 10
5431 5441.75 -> 0.01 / 10.1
